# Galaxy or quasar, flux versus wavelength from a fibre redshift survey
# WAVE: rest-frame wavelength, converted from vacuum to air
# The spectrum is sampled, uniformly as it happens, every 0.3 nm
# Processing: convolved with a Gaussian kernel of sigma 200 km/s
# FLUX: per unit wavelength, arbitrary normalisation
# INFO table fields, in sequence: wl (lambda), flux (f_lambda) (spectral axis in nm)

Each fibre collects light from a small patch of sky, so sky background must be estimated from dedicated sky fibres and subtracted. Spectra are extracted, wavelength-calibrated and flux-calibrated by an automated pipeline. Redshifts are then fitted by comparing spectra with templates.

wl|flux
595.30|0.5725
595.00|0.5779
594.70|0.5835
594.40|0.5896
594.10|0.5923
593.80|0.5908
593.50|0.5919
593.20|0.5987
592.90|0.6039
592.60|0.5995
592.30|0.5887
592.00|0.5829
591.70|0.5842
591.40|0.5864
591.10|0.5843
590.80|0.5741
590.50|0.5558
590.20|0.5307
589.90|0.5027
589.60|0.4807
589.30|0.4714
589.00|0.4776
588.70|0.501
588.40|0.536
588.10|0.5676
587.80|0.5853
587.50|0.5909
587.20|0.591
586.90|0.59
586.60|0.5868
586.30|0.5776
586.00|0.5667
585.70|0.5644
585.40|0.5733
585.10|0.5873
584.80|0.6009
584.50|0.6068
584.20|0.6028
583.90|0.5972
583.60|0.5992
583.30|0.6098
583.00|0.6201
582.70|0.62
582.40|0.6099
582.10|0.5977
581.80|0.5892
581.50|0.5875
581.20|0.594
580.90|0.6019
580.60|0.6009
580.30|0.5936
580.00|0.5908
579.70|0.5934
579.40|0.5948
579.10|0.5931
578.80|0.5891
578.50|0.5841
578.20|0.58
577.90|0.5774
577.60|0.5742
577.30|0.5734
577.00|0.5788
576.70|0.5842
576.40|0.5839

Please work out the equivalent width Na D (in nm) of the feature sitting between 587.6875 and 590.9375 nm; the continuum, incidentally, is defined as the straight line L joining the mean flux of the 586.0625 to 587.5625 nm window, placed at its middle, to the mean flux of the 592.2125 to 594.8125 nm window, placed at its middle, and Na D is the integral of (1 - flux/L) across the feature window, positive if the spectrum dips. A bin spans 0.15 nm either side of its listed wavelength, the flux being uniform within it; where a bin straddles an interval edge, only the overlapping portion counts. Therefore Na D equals 0.35 nm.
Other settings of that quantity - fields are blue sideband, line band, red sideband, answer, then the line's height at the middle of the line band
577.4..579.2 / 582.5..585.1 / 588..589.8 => -0.31 nm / 0.542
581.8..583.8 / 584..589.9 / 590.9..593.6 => 0.40 nm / 0.6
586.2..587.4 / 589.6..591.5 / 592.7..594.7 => 0.13 nm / 0.591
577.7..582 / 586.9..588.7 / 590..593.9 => 0.05 nm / 0.585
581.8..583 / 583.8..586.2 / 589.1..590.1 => -0.10 nm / 0.564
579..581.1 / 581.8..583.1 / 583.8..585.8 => -0.03 nm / 0.593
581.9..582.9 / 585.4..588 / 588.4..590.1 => -0.22 nm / 0.536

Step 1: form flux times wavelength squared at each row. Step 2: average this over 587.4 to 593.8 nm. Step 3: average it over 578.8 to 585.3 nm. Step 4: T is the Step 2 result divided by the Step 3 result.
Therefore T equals 1.0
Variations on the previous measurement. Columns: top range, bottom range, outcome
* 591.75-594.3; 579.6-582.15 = 1.04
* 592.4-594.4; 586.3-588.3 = 1.04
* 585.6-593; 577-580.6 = 0.99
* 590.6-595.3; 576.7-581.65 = 1.05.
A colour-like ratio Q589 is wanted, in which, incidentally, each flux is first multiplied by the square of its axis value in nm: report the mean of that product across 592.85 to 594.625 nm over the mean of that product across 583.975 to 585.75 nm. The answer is 1.04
